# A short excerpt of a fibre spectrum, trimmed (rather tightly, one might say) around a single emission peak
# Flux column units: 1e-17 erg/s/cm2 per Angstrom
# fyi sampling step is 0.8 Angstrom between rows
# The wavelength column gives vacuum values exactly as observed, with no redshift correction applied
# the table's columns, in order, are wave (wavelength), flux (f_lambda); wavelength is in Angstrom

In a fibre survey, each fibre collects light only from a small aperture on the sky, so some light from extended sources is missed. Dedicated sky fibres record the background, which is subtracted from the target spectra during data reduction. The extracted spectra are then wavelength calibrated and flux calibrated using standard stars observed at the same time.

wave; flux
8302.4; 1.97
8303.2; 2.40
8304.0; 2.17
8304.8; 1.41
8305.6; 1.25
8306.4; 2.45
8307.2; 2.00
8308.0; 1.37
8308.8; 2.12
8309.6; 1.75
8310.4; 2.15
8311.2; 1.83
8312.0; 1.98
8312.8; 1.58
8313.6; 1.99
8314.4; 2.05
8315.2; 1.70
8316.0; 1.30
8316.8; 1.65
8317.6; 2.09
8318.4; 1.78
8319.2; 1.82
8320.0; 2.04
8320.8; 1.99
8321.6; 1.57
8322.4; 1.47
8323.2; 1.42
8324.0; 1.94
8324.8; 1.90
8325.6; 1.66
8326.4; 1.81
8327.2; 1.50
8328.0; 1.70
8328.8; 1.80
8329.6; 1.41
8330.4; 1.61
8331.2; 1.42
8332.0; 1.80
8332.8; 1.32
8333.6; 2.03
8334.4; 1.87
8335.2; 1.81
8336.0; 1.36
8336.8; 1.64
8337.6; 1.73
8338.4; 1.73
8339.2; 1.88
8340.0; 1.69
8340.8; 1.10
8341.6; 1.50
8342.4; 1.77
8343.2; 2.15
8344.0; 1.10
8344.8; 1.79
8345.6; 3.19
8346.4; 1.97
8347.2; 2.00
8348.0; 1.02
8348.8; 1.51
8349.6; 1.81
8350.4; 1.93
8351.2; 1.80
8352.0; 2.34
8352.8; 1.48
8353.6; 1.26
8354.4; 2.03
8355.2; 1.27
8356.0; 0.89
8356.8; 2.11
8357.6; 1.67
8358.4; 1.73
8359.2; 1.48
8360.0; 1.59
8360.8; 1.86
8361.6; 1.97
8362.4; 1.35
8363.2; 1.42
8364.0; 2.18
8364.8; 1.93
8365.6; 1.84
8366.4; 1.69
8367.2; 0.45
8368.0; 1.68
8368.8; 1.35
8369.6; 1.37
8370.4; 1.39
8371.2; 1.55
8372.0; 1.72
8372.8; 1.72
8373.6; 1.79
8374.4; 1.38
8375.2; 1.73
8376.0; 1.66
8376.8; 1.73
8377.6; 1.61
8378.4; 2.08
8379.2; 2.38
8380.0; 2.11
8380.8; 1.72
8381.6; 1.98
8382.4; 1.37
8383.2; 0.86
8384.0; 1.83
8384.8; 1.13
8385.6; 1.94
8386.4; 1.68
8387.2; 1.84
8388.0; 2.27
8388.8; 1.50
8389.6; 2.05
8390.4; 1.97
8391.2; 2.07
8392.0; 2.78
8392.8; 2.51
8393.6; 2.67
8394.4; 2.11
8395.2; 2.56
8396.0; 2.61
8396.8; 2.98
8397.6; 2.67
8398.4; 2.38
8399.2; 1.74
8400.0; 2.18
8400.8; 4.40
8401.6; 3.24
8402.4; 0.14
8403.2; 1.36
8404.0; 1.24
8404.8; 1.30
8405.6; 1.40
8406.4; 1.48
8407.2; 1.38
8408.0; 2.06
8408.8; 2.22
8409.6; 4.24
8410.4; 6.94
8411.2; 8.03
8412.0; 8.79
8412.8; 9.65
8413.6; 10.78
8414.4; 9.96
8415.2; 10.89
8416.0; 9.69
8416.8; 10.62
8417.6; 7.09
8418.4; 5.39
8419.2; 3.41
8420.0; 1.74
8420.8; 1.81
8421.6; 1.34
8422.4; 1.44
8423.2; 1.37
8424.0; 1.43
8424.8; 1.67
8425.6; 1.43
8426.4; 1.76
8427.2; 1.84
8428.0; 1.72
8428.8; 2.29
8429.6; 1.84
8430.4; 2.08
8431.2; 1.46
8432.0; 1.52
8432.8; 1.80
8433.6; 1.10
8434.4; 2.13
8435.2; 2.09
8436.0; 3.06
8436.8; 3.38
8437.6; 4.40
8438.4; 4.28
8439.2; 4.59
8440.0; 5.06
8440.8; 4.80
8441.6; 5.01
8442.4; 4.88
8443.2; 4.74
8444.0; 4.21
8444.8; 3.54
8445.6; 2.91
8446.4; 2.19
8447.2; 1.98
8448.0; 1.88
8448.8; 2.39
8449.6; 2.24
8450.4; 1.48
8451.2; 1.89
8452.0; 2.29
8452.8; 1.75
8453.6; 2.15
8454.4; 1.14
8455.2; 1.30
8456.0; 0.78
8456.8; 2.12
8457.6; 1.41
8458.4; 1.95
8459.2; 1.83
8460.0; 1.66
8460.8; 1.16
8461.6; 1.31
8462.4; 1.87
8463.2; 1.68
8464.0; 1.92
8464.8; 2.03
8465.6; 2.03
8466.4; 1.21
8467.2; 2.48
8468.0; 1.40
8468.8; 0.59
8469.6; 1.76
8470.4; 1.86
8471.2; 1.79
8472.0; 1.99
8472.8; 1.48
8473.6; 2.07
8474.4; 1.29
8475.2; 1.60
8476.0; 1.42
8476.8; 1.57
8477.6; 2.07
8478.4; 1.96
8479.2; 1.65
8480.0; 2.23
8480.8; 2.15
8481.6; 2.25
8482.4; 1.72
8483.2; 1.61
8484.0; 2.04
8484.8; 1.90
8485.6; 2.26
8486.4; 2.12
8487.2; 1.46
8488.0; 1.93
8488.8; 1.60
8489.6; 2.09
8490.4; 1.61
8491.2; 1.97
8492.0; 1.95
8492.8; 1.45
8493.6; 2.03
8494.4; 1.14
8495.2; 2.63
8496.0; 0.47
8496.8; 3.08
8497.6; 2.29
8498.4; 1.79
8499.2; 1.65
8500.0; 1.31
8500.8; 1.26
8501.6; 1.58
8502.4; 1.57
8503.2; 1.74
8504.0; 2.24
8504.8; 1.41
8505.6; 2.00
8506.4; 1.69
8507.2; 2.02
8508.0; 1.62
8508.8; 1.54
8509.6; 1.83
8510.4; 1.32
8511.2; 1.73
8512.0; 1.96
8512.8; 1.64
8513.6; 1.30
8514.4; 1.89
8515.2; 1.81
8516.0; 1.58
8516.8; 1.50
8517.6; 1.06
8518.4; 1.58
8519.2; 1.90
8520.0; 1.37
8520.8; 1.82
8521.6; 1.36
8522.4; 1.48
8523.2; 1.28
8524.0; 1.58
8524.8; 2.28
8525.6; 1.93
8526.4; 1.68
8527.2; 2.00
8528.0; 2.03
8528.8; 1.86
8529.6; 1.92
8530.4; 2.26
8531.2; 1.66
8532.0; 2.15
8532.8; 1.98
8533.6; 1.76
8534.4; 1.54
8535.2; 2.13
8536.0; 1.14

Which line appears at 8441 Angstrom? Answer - [N II]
